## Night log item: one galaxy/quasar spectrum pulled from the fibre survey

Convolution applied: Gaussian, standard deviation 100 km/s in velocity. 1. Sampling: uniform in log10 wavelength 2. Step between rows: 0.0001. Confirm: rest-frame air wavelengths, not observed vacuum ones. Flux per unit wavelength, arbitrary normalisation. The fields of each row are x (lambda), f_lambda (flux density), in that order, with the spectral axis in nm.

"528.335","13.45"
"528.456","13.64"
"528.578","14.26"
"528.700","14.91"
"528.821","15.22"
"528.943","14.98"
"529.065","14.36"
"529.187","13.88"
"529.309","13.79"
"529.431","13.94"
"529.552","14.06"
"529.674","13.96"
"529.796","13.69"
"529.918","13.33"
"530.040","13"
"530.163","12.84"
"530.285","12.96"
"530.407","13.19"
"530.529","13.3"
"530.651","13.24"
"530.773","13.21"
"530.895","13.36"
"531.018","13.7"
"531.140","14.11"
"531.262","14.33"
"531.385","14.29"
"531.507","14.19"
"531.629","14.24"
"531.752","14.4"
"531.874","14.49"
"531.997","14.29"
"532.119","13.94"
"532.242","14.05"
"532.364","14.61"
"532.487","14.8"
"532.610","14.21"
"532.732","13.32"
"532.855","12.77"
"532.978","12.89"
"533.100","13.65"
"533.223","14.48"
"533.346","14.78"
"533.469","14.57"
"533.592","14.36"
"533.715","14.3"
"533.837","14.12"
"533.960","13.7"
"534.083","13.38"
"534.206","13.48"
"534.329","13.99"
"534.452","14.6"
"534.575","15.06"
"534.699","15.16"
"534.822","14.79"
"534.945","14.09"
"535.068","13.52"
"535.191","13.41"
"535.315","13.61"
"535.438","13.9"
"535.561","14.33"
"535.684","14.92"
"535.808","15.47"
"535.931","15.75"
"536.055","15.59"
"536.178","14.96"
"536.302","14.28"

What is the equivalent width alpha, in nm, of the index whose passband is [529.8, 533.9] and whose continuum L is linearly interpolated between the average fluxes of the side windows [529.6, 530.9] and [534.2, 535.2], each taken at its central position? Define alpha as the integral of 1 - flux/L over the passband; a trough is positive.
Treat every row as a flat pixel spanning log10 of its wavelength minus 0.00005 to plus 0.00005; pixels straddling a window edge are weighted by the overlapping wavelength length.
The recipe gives -0.06 nm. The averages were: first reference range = 13.3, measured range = 13.9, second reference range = 14.3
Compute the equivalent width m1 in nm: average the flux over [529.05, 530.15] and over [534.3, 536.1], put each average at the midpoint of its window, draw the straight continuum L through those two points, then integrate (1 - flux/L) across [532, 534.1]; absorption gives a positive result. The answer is 0.03 nm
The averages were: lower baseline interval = 13.7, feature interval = 14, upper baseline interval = 14.5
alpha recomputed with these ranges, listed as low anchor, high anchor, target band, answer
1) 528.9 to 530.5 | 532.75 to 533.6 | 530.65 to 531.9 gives -0.021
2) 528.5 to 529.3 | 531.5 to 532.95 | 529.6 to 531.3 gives 0.104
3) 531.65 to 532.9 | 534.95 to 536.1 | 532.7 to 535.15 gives 0.040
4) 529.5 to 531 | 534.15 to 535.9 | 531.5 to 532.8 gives -0.046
